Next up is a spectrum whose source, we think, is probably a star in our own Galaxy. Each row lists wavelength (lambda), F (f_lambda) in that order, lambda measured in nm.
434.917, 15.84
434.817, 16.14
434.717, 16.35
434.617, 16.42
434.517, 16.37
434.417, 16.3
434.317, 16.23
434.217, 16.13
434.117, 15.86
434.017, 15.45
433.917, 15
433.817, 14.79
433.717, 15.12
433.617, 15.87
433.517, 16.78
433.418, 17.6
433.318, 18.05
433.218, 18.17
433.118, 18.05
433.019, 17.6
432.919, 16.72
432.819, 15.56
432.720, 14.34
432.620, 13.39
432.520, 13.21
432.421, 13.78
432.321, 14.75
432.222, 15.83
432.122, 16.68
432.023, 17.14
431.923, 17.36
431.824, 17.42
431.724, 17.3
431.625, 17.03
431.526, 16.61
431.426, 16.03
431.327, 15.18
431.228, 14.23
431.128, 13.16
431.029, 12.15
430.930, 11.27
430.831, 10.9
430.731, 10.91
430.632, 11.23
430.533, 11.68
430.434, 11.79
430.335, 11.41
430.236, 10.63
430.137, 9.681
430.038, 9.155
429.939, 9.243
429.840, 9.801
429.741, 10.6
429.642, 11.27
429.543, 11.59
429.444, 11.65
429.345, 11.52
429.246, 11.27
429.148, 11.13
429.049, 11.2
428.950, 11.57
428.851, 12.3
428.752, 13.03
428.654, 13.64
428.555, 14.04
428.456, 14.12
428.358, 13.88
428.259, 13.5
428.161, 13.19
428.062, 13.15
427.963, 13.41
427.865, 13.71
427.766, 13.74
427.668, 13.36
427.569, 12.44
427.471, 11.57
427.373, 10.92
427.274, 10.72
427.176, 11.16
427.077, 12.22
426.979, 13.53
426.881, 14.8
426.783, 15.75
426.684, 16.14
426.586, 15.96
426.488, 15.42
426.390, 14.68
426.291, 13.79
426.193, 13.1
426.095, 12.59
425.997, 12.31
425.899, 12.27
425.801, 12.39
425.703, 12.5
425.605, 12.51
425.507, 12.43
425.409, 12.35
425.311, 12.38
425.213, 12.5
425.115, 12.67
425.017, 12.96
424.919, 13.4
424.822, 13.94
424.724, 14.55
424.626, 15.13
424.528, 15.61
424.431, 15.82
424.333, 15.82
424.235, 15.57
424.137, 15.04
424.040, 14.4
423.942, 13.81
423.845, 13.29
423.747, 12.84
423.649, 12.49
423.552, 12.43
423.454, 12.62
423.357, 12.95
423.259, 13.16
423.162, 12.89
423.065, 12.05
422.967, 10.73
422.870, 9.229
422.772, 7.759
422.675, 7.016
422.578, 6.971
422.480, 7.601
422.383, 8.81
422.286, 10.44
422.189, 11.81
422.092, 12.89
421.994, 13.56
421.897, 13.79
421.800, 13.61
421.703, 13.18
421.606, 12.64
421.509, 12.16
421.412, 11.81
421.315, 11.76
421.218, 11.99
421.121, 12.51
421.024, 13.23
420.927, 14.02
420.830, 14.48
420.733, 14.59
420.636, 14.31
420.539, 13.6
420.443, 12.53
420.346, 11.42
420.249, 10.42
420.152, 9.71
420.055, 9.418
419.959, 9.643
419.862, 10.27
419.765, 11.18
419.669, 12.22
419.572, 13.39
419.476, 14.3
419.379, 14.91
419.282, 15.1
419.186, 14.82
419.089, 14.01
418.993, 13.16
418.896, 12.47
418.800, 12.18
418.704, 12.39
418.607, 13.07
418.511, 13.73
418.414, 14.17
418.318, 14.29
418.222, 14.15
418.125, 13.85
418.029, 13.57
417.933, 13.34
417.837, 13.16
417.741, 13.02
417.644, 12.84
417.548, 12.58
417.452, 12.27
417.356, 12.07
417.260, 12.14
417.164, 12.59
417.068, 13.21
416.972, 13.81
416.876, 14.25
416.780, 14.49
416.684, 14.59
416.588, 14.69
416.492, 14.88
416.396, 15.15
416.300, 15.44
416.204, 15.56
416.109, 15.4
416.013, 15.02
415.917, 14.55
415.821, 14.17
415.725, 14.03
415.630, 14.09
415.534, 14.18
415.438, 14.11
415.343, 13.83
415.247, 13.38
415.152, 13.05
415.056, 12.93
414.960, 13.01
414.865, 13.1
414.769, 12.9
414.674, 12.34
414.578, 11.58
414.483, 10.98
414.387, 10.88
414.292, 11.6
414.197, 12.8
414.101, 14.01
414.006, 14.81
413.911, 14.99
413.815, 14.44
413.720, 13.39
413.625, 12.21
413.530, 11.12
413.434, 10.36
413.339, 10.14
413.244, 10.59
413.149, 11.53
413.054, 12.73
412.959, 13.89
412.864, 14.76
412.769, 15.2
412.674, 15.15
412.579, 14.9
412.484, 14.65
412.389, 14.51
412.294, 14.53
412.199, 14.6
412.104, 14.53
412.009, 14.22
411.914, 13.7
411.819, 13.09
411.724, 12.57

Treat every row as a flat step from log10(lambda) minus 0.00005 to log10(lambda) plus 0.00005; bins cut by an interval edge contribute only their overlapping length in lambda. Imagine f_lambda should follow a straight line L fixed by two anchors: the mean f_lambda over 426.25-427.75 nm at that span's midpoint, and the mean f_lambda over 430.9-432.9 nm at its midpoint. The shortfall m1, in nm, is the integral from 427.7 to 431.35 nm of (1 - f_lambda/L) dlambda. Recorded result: 0.59 nm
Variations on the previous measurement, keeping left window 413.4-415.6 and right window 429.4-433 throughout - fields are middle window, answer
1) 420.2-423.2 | 0.32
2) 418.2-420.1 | 0.01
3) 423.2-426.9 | -0.15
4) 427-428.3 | 0.07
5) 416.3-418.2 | -0.09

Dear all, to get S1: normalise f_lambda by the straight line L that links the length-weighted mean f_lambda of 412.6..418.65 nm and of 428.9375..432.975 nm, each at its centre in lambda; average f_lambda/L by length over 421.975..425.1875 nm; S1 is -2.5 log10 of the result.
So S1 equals 0.07 mag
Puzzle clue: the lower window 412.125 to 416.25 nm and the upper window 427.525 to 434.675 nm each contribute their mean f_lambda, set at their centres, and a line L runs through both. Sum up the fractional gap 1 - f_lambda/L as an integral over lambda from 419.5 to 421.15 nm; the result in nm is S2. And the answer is 0.17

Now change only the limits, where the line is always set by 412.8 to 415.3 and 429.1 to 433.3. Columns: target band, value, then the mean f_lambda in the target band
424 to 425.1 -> -0.12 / 14.7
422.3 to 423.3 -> 0.27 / 9.63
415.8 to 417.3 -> -0.19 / 14.4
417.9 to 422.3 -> 0.04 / 12.8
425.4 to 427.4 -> 0.01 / 13.3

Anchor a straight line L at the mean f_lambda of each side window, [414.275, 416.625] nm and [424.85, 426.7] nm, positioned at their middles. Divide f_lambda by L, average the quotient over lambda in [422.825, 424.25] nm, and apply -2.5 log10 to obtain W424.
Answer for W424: 0.04 mag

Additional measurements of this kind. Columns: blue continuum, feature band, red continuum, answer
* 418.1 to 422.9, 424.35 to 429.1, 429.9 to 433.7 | 0.01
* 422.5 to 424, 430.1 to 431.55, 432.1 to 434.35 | 0.19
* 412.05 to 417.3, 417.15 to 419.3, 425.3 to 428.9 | 0.02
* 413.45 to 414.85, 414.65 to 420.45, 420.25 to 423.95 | -0.08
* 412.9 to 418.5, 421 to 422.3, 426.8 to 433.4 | 0.07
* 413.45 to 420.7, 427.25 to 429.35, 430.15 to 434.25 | 0.14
